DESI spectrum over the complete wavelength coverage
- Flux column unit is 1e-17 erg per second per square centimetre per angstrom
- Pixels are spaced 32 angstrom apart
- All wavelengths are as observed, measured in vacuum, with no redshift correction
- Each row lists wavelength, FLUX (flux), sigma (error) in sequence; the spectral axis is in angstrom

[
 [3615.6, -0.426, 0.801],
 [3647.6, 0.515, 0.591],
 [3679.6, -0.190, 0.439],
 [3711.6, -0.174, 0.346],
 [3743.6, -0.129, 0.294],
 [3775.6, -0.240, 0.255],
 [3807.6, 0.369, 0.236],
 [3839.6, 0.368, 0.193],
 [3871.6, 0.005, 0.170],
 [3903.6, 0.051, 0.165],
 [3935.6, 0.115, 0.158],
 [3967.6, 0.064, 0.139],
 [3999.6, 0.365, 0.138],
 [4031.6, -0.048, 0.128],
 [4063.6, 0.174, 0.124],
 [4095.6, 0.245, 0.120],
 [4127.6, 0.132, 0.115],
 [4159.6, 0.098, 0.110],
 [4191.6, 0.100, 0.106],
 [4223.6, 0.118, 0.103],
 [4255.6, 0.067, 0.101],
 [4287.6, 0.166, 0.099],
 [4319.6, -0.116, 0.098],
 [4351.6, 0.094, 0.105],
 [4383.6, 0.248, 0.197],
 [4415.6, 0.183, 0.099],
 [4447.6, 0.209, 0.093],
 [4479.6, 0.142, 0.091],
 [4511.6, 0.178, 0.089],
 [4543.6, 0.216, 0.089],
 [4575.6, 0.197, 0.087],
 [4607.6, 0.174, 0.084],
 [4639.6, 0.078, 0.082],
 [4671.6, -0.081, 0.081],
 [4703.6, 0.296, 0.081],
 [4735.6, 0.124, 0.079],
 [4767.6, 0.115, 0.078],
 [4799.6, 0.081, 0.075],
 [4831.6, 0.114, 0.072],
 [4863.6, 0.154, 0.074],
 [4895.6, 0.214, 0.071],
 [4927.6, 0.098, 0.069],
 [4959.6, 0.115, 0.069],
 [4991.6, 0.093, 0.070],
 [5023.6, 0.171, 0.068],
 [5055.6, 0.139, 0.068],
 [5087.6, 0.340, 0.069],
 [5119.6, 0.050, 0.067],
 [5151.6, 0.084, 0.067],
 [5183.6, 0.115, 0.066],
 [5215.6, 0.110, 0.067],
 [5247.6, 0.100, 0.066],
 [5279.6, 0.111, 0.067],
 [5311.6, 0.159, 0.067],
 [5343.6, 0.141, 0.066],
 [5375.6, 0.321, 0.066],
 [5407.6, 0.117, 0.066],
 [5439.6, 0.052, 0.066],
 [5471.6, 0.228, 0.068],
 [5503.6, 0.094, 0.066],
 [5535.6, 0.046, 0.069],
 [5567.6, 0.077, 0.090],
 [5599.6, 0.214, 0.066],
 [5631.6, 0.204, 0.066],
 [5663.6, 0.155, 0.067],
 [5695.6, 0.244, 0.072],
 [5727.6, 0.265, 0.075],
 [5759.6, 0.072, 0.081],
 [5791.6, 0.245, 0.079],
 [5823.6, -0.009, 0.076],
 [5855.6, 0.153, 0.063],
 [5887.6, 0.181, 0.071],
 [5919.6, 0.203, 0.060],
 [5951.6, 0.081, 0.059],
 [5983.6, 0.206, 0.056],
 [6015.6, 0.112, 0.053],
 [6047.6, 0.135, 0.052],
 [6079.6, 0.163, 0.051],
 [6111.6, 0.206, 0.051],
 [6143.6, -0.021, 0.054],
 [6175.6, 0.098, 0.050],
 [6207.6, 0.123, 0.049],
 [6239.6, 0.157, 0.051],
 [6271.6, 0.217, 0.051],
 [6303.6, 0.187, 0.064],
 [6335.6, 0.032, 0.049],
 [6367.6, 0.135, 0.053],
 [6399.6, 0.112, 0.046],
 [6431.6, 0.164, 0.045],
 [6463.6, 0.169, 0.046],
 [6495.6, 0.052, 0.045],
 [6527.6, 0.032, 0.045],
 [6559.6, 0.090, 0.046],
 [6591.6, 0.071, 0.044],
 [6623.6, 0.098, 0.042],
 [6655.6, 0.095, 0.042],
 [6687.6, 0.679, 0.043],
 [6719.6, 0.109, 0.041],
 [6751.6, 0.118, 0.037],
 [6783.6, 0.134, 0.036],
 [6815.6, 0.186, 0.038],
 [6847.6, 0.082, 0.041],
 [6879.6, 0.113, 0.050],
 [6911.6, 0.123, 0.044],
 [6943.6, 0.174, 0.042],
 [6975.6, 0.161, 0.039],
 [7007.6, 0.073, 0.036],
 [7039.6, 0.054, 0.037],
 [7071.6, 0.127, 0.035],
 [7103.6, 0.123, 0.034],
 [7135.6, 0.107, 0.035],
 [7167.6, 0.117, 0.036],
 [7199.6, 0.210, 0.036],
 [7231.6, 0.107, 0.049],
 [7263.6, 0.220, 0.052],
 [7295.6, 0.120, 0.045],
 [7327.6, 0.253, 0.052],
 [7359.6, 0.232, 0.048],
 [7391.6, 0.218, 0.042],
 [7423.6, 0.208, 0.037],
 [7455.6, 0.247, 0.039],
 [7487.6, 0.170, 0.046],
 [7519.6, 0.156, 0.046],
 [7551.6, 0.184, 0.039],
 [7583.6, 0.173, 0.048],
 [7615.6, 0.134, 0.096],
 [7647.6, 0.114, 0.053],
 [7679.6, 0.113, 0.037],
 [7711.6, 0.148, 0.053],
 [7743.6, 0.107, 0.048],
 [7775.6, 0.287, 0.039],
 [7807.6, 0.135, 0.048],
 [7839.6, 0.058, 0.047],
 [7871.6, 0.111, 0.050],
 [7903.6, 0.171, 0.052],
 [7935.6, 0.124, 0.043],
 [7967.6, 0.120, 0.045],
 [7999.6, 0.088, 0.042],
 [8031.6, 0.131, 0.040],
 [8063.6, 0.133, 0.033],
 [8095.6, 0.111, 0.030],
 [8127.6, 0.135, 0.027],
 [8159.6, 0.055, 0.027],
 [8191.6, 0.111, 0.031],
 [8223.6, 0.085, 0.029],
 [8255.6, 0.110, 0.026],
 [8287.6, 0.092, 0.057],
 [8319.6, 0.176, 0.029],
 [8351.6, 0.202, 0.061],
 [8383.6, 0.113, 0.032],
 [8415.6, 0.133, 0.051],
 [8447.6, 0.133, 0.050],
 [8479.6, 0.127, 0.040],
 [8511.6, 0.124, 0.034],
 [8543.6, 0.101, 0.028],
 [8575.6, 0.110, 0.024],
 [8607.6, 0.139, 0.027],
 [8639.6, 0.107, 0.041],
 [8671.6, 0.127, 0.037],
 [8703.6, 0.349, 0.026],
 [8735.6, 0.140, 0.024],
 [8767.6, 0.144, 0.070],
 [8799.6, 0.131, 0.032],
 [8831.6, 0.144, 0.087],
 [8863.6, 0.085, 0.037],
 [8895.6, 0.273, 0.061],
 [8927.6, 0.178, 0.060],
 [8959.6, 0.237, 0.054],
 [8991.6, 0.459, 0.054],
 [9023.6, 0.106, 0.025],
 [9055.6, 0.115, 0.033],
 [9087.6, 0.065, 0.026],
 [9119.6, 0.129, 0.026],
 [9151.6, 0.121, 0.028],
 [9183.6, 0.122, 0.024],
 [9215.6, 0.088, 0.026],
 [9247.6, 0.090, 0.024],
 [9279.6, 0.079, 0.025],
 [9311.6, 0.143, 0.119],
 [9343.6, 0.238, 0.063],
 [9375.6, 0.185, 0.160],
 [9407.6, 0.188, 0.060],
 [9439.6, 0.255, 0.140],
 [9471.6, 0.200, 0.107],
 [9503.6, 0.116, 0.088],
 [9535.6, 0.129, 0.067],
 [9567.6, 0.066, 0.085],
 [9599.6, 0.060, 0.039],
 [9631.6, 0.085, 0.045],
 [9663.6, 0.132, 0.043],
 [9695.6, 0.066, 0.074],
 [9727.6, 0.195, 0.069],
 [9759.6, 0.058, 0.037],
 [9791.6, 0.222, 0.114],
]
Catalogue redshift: 0.79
